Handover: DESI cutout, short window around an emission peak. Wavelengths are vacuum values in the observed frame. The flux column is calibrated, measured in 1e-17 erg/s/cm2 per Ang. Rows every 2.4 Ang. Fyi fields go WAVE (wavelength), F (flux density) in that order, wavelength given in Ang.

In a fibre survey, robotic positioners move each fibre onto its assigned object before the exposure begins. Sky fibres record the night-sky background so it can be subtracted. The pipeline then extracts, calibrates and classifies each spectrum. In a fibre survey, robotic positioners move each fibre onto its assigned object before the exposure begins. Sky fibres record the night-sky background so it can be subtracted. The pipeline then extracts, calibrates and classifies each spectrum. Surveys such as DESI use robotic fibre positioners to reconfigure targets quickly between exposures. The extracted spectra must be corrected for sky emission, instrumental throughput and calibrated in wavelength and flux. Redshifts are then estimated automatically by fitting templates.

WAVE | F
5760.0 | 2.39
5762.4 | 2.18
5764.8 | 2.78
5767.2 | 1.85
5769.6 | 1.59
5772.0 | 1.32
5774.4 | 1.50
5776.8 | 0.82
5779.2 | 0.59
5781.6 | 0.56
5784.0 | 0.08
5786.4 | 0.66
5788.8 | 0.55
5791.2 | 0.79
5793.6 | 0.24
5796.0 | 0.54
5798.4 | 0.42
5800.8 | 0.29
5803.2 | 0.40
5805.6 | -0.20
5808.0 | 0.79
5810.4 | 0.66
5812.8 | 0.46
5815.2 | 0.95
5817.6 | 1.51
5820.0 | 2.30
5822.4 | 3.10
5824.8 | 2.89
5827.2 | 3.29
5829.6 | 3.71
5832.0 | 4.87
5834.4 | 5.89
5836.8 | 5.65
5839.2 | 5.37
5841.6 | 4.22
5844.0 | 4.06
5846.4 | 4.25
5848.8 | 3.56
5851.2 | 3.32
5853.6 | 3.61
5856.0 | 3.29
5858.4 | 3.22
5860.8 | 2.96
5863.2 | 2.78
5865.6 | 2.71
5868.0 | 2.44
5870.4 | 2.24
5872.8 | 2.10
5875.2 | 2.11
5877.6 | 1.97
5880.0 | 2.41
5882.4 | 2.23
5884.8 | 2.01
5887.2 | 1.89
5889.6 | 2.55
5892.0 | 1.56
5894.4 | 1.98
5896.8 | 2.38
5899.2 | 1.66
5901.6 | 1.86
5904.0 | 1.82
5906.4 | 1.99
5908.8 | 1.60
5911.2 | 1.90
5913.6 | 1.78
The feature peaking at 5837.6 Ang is C IV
